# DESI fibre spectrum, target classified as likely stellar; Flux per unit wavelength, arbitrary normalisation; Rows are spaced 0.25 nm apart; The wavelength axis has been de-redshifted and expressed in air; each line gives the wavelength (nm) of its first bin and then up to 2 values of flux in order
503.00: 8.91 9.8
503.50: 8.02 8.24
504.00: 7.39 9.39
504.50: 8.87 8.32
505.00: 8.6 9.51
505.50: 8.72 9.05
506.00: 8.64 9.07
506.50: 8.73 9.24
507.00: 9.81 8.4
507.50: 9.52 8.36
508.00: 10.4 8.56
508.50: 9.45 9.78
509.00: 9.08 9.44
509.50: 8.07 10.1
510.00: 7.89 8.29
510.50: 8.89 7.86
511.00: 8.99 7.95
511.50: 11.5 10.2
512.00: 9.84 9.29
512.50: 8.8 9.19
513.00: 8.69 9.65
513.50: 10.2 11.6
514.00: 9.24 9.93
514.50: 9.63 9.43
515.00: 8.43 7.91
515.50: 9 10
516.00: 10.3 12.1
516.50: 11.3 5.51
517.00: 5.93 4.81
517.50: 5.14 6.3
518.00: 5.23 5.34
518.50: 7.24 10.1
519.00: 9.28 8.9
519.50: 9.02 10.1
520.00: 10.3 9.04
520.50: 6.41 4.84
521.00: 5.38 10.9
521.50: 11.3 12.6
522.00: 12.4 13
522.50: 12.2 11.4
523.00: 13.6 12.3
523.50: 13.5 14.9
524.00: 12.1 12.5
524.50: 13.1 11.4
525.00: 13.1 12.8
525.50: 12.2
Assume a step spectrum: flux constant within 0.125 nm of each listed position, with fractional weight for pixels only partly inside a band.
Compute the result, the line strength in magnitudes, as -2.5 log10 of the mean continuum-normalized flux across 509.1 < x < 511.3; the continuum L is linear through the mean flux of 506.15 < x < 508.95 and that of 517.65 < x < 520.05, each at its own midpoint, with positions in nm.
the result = 0.04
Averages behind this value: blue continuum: 9.21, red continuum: 8.13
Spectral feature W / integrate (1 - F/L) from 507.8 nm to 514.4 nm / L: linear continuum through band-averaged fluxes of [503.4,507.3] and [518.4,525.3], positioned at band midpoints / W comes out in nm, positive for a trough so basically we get 0.11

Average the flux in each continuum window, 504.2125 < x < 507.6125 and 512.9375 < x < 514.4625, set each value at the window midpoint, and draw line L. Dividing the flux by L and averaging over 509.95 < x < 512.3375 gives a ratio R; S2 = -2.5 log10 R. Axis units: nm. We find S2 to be 0.059 mag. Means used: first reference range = 8.98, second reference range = 9.92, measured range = 9.1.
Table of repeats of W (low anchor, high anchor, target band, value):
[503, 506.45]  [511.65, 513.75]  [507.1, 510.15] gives 0.02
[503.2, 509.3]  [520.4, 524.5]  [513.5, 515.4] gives 0.12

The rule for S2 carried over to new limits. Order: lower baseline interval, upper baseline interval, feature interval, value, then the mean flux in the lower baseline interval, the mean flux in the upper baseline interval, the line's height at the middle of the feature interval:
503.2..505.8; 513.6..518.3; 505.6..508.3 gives -0.06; 8.68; 8.33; 8.6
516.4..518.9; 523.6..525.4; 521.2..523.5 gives -0.13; 6.67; 12.8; 10.9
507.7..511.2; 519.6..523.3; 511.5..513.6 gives -0.03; 8.93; 10.3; 9.29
